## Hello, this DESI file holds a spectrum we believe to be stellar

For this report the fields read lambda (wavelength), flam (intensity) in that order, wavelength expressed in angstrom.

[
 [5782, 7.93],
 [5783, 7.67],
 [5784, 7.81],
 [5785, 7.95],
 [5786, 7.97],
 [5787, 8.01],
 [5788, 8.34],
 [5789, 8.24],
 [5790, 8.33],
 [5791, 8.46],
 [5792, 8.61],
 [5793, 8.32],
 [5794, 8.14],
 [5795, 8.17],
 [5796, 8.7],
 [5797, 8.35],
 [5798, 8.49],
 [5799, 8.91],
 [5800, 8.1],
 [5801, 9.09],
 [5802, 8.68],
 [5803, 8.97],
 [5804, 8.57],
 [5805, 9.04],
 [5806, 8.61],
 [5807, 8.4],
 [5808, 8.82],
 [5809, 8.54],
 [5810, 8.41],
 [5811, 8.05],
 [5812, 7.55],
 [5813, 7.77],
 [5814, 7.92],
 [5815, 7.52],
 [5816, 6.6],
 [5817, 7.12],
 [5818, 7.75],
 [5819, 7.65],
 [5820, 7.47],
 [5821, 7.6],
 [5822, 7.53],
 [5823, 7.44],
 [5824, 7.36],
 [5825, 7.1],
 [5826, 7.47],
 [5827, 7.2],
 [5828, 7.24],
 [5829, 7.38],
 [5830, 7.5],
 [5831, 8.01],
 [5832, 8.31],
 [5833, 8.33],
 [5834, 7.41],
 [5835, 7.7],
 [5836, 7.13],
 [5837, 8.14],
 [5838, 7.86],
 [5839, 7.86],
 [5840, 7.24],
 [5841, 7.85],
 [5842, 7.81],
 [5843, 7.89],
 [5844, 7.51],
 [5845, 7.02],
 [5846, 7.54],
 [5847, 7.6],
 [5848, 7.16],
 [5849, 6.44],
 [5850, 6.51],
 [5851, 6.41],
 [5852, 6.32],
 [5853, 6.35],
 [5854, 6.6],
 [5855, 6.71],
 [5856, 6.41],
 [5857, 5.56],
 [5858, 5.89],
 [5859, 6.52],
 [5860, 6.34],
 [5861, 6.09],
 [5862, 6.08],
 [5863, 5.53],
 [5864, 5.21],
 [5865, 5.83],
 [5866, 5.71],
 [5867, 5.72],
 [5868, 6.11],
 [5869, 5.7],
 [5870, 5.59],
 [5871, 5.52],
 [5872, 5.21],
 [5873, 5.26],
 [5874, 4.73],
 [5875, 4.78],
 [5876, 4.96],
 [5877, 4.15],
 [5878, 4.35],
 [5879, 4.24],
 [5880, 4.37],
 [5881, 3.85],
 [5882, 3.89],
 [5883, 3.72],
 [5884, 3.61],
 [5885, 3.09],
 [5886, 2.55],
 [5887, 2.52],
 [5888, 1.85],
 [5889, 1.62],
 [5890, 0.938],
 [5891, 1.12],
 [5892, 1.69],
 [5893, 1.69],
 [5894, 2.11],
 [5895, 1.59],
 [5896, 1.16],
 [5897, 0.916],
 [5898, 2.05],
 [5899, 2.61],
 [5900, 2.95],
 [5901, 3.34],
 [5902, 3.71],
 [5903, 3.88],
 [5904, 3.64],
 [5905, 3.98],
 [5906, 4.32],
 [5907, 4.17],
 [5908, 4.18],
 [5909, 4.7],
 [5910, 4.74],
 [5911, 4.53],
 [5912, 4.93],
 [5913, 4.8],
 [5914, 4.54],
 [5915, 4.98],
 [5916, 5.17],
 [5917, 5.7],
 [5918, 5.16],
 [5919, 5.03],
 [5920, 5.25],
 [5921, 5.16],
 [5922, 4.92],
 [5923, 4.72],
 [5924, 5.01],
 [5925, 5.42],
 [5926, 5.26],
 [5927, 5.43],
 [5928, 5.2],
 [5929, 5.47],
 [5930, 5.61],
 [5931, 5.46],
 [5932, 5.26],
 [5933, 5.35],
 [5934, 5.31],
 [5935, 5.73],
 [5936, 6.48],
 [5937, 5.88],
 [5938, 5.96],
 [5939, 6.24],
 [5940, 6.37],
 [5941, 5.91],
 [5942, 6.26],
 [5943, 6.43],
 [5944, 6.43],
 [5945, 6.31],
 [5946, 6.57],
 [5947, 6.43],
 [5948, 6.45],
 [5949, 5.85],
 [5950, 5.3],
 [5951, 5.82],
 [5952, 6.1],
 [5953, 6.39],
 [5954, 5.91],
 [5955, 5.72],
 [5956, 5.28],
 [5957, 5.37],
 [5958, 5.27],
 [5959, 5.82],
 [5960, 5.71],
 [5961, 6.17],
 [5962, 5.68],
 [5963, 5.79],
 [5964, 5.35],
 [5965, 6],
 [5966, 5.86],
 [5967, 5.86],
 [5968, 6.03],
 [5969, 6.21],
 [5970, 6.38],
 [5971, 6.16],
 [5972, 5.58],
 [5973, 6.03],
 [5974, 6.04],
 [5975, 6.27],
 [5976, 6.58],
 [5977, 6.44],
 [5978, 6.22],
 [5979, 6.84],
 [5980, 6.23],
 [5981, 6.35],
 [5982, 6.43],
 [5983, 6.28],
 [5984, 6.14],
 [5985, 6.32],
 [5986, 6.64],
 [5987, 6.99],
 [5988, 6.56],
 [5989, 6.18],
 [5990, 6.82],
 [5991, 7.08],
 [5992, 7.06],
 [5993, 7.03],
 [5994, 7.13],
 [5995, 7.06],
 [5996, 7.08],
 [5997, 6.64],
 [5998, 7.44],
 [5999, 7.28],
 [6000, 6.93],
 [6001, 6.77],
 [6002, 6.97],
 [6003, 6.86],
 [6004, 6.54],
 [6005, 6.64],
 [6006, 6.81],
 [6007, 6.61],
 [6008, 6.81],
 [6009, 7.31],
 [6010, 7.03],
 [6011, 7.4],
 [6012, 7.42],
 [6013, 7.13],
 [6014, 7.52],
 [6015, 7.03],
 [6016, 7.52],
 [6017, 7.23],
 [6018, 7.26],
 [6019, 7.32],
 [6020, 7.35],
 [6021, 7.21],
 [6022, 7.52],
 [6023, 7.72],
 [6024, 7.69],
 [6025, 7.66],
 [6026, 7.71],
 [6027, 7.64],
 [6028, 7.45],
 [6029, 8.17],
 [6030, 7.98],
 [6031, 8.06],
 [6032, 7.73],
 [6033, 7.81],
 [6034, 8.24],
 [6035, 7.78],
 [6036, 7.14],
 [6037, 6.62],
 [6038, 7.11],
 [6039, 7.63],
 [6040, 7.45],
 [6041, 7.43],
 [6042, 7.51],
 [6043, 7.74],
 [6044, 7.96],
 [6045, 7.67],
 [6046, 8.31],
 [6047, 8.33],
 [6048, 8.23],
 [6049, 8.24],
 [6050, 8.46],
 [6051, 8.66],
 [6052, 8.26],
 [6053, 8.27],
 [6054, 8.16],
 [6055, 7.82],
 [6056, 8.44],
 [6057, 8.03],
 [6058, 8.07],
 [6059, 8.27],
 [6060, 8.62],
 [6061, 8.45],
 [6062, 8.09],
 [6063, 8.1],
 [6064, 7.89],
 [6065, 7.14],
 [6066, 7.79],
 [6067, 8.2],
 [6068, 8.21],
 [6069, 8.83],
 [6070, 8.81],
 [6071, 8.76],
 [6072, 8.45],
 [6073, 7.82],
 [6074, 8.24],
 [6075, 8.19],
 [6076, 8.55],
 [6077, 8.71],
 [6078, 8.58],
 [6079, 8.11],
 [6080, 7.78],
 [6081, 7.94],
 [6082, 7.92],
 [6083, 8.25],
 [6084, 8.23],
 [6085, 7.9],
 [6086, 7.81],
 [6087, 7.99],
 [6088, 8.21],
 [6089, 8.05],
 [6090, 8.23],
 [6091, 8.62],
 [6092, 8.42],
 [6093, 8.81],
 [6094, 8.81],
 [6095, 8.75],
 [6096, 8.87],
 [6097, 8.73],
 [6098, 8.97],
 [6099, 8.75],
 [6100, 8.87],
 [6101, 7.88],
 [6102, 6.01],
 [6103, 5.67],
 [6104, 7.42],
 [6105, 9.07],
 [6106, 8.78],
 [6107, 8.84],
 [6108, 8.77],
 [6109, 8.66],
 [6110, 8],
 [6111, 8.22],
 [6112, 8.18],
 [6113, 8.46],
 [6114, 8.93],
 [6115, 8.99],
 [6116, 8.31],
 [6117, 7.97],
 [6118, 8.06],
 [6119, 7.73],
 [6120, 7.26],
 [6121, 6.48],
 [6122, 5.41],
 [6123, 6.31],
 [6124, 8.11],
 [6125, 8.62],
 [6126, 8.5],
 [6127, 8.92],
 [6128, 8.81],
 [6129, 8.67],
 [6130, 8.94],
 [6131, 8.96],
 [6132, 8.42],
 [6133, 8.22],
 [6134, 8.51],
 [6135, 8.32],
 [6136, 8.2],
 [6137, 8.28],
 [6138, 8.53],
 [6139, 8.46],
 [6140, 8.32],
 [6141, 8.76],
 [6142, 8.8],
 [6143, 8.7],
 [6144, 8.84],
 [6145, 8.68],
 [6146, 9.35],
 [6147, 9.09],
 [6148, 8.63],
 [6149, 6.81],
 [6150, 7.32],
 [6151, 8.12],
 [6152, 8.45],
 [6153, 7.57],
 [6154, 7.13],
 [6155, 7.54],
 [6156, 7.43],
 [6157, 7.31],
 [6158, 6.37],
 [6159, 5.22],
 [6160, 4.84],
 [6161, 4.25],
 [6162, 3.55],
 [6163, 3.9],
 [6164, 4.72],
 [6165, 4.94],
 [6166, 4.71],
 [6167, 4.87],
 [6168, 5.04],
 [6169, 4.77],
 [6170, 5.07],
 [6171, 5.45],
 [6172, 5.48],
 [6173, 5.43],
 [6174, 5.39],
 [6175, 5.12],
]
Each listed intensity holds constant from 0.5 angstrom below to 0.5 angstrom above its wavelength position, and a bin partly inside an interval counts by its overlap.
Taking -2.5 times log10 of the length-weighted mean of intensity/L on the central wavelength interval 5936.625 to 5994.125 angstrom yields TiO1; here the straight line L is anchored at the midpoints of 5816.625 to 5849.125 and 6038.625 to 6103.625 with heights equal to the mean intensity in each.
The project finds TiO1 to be 0.27 mag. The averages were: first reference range 7.55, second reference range 8.15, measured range 6.18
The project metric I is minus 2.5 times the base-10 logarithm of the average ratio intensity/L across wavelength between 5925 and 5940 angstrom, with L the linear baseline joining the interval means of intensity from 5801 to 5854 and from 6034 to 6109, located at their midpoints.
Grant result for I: 0.36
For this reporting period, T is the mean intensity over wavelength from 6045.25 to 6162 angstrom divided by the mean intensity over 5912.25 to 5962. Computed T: 1.43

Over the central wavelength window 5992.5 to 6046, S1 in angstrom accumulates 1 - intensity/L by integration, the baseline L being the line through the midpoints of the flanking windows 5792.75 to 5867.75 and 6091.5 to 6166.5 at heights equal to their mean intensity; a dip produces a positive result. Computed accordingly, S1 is 2.2 angstrom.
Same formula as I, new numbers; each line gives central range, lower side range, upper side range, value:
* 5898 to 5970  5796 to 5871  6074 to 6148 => 0.40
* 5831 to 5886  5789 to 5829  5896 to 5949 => 0.12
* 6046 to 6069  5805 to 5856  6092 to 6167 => -0.07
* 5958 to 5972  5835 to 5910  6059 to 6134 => 0.07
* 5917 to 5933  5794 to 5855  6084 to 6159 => 0.44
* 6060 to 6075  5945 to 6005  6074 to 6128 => -0.08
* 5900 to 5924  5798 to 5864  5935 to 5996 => 0.42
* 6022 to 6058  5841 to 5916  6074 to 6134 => -0.10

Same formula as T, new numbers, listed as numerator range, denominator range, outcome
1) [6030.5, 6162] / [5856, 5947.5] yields 1.74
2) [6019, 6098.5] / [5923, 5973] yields 1.38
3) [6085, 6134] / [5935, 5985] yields 1.35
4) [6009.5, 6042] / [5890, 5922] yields 2.06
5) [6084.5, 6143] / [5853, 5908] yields 2.00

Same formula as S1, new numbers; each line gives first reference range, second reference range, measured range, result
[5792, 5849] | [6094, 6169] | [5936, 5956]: 4.3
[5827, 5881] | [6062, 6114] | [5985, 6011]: 2.3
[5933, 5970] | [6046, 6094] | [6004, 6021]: 0.0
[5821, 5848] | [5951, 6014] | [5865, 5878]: 3.6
